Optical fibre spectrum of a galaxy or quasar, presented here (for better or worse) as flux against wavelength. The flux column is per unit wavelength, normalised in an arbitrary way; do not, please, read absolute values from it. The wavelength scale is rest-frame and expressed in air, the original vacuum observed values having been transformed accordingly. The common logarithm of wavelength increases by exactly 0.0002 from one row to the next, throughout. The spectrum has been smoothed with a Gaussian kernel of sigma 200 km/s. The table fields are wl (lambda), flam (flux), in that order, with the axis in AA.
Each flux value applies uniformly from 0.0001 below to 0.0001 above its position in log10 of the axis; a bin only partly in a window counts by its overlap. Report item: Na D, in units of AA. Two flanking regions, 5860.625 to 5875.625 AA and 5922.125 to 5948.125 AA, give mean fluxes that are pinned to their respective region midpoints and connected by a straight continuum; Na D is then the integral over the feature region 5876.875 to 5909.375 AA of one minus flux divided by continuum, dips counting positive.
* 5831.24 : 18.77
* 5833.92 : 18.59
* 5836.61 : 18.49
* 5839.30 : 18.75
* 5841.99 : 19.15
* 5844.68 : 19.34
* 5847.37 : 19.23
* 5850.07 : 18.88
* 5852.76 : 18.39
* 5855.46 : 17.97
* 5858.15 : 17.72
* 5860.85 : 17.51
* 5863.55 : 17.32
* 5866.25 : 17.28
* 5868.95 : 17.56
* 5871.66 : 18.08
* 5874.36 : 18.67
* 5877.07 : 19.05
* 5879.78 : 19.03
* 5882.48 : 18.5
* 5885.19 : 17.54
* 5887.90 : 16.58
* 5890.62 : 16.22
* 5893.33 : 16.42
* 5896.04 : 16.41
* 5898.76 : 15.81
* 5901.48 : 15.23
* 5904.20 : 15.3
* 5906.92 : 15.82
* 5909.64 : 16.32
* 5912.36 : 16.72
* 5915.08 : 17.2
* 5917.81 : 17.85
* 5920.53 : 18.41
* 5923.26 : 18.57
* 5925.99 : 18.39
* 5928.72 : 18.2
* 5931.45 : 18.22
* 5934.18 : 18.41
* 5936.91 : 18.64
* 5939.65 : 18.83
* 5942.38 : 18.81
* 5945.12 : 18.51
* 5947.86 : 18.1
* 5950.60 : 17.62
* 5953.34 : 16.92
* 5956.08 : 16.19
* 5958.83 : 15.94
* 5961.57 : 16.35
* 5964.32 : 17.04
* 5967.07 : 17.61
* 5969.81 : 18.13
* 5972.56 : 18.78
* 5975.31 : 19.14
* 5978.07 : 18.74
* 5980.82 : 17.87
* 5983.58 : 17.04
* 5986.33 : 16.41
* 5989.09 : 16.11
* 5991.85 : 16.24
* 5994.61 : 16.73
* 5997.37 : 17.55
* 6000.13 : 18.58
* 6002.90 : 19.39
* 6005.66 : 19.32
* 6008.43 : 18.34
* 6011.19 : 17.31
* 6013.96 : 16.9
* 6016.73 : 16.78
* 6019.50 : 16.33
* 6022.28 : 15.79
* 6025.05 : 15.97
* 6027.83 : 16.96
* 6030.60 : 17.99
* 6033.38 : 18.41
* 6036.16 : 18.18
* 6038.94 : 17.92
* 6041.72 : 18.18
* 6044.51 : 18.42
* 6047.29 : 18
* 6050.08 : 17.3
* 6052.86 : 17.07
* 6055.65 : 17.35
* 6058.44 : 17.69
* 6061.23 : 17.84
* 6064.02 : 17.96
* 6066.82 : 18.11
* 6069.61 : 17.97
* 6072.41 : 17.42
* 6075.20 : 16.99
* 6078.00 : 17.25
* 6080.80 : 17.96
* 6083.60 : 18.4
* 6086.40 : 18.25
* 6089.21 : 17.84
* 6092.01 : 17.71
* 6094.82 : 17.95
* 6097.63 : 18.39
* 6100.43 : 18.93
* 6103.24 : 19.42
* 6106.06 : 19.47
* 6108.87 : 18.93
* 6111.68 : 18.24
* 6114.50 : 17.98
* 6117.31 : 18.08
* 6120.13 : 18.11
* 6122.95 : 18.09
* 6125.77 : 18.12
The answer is 2.3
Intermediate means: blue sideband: 17.7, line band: 16.7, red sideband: 18.5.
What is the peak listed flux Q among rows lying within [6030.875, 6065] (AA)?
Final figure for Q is 18.42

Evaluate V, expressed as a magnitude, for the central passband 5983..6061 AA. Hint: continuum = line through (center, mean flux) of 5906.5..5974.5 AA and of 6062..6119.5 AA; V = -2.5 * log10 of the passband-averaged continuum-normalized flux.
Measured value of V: 0.03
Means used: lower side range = 17.7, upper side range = 18.2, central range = 17.4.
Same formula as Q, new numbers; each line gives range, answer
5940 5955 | 18.81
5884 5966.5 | 18.83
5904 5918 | 17.85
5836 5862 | 19.34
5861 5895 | 19.05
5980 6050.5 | 19.39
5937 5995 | 19.14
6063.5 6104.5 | 19.42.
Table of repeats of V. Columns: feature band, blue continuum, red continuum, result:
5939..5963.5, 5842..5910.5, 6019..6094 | 0.007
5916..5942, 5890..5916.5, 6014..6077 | -0.125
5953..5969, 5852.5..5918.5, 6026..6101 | 0.048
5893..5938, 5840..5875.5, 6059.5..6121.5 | 0.064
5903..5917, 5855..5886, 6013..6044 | 0.095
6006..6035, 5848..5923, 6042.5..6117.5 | 0.041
